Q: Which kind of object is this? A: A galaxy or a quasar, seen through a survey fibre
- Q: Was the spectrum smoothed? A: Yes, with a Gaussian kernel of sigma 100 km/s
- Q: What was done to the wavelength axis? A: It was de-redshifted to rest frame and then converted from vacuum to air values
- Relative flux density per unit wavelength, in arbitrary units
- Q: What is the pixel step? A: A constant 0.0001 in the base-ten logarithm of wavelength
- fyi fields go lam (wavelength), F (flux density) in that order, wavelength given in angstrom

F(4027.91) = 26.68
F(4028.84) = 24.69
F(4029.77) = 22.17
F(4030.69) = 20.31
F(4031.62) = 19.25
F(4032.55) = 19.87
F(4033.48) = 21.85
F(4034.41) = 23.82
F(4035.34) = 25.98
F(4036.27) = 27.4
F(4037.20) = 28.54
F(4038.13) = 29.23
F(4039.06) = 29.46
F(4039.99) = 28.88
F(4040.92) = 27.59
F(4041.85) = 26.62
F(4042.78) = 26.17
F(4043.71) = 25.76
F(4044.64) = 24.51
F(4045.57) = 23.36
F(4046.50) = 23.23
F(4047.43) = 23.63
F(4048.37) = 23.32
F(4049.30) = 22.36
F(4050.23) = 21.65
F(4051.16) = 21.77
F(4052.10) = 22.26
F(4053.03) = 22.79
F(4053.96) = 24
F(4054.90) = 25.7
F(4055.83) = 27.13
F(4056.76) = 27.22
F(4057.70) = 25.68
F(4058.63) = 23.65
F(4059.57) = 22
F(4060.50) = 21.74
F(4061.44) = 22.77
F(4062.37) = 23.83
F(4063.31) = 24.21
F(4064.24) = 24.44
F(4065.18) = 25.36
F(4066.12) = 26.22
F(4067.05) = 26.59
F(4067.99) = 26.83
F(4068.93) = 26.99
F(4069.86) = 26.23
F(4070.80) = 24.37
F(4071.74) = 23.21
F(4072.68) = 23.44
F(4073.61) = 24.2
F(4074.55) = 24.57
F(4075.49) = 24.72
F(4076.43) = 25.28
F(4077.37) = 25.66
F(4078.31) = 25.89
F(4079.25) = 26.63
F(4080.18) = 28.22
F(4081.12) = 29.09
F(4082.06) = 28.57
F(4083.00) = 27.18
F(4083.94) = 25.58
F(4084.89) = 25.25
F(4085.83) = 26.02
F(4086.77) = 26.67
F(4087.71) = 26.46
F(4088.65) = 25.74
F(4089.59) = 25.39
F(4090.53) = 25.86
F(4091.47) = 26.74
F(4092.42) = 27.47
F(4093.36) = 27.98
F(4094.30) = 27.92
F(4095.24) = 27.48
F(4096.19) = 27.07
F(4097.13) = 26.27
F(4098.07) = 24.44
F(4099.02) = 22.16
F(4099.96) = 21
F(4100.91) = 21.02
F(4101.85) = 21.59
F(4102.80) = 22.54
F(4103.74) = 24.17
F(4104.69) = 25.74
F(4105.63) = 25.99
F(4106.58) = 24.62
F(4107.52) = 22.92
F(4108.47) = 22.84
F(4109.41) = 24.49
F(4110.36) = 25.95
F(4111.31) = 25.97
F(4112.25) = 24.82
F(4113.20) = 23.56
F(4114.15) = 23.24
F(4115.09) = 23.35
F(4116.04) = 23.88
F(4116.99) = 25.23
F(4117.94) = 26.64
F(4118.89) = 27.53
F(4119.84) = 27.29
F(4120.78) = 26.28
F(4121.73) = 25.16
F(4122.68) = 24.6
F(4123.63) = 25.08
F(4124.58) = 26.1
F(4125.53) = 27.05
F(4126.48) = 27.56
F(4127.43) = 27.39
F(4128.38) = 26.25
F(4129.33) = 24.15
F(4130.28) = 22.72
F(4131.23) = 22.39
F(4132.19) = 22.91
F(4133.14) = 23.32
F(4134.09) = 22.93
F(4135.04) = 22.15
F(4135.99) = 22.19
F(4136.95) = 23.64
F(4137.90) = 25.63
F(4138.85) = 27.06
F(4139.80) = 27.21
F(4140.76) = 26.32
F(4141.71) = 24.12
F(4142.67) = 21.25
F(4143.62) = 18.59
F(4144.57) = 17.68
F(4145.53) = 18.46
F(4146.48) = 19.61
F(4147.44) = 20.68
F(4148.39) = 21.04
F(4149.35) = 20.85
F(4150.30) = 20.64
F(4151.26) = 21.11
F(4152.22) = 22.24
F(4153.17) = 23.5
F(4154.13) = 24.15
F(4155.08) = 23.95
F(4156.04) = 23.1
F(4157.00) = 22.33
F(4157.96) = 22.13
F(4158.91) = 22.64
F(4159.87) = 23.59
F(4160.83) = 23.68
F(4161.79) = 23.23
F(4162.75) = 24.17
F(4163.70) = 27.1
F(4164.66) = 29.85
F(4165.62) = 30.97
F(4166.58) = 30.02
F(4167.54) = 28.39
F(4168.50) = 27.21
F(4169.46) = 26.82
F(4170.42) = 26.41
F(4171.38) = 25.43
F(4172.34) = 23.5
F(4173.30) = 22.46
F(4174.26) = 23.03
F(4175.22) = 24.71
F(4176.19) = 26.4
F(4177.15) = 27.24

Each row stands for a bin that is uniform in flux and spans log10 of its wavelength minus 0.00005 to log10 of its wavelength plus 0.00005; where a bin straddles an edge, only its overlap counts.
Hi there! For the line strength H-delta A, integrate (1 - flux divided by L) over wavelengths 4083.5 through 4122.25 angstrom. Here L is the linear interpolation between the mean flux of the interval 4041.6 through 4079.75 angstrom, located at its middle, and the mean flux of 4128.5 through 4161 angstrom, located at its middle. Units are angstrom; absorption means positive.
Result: -2.56 angstrom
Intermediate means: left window 24.5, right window 22.6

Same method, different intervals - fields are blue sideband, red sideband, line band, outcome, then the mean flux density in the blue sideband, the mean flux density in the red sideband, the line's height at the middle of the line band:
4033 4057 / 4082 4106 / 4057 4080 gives 0.4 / 25.1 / 25.4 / 25.3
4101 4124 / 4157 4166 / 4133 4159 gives 2.6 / 24.7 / 25.1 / 24.9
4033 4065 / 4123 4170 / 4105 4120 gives -0.4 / 24.8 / 24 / 24.3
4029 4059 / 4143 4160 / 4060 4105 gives -3.7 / 24.5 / 21.4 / 23.4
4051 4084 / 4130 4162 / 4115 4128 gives -1.5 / 25.1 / 22.5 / 23.4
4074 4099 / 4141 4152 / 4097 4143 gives -2.9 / 26.4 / 20.5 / 23.1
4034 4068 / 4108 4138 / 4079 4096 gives -1.4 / 25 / 24.7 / 24.9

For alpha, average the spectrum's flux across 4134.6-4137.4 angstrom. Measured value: 22.6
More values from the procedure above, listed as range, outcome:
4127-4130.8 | 25.1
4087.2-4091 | 25.9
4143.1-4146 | 18.3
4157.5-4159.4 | 22.5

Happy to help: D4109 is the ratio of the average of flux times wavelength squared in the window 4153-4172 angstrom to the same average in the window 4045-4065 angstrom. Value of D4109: 1.1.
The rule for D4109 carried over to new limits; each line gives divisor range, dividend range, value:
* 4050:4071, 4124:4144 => 1.03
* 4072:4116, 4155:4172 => 1.05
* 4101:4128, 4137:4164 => 0.92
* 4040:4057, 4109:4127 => 1.08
